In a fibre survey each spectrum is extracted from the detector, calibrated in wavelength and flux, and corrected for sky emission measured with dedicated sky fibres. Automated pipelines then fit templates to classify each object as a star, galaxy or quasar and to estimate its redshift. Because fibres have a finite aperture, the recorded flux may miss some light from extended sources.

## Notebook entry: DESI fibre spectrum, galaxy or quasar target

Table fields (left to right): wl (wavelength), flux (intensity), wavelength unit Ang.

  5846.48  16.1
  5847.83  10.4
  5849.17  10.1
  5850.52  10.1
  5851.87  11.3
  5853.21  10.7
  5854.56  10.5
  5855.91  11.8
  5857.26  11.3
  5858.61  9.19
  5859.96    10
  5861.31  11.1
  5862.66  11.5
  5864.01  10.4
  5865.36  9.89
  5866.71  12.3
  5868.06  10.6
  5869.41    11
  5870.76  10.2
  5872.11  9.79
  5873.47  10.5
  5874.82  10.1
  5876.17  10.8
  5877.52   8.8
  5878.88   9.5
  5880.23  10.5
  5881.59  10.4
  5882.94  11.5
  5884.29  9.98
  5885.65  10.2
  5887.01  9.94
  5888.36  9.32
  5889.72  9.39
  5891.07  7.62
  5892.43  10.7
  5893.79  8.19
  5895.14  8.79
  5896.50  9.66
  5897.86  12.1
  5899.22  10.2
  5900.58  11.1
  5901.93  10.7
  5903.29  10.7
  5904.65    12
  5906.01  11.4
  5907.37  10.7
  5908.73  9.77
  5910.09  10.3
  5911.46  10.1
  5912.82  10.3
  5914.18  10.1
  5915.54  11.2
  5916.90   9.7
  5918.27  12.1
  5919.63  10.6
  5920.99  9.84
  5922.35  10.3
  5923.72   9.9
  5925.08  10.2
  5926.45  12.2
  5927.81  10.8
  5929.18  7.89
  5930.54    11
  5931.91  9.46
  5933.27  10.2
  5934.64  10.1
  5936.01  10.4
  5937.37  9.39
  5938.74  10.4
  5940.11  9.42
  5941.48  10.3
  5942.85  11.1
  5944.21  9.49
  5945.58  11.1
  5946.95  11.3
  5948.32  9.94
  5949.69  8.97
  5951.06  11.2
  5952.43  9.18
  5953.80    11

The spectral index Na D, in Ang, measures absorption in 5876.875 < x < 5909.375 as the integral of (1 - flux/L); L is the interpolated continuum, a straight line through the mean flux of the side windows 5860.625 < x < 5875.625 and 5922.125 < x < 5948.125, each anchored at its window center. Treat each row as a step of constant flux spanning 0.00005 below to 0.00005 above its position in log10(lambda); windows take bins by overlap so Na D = 1.2 Ang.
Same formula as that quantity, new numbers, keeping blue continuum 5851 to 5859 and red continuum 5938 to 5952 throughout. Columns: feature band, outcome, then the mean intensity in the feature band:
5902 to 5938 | 0.1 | 10.4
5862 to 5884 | 0.5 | 10.5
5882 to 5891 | 0.6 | 9.91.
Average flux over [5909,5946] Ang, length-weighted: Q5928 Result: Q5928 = 10.3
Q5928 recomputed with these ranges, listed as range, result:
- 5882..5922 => 10.3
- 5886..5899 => 9.56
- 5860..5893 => 10.2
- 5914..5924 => 10.5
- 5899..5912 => 10.7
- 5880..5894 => 9.82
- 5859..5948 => 10.3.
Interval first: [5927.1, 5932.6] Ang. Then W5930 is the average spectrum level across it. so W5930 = 9.82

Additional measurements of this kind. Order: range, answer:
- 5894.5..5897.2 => 9.24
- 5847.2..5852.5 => 10.5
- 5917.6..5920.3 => 11.4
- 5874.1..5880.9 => 9.95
